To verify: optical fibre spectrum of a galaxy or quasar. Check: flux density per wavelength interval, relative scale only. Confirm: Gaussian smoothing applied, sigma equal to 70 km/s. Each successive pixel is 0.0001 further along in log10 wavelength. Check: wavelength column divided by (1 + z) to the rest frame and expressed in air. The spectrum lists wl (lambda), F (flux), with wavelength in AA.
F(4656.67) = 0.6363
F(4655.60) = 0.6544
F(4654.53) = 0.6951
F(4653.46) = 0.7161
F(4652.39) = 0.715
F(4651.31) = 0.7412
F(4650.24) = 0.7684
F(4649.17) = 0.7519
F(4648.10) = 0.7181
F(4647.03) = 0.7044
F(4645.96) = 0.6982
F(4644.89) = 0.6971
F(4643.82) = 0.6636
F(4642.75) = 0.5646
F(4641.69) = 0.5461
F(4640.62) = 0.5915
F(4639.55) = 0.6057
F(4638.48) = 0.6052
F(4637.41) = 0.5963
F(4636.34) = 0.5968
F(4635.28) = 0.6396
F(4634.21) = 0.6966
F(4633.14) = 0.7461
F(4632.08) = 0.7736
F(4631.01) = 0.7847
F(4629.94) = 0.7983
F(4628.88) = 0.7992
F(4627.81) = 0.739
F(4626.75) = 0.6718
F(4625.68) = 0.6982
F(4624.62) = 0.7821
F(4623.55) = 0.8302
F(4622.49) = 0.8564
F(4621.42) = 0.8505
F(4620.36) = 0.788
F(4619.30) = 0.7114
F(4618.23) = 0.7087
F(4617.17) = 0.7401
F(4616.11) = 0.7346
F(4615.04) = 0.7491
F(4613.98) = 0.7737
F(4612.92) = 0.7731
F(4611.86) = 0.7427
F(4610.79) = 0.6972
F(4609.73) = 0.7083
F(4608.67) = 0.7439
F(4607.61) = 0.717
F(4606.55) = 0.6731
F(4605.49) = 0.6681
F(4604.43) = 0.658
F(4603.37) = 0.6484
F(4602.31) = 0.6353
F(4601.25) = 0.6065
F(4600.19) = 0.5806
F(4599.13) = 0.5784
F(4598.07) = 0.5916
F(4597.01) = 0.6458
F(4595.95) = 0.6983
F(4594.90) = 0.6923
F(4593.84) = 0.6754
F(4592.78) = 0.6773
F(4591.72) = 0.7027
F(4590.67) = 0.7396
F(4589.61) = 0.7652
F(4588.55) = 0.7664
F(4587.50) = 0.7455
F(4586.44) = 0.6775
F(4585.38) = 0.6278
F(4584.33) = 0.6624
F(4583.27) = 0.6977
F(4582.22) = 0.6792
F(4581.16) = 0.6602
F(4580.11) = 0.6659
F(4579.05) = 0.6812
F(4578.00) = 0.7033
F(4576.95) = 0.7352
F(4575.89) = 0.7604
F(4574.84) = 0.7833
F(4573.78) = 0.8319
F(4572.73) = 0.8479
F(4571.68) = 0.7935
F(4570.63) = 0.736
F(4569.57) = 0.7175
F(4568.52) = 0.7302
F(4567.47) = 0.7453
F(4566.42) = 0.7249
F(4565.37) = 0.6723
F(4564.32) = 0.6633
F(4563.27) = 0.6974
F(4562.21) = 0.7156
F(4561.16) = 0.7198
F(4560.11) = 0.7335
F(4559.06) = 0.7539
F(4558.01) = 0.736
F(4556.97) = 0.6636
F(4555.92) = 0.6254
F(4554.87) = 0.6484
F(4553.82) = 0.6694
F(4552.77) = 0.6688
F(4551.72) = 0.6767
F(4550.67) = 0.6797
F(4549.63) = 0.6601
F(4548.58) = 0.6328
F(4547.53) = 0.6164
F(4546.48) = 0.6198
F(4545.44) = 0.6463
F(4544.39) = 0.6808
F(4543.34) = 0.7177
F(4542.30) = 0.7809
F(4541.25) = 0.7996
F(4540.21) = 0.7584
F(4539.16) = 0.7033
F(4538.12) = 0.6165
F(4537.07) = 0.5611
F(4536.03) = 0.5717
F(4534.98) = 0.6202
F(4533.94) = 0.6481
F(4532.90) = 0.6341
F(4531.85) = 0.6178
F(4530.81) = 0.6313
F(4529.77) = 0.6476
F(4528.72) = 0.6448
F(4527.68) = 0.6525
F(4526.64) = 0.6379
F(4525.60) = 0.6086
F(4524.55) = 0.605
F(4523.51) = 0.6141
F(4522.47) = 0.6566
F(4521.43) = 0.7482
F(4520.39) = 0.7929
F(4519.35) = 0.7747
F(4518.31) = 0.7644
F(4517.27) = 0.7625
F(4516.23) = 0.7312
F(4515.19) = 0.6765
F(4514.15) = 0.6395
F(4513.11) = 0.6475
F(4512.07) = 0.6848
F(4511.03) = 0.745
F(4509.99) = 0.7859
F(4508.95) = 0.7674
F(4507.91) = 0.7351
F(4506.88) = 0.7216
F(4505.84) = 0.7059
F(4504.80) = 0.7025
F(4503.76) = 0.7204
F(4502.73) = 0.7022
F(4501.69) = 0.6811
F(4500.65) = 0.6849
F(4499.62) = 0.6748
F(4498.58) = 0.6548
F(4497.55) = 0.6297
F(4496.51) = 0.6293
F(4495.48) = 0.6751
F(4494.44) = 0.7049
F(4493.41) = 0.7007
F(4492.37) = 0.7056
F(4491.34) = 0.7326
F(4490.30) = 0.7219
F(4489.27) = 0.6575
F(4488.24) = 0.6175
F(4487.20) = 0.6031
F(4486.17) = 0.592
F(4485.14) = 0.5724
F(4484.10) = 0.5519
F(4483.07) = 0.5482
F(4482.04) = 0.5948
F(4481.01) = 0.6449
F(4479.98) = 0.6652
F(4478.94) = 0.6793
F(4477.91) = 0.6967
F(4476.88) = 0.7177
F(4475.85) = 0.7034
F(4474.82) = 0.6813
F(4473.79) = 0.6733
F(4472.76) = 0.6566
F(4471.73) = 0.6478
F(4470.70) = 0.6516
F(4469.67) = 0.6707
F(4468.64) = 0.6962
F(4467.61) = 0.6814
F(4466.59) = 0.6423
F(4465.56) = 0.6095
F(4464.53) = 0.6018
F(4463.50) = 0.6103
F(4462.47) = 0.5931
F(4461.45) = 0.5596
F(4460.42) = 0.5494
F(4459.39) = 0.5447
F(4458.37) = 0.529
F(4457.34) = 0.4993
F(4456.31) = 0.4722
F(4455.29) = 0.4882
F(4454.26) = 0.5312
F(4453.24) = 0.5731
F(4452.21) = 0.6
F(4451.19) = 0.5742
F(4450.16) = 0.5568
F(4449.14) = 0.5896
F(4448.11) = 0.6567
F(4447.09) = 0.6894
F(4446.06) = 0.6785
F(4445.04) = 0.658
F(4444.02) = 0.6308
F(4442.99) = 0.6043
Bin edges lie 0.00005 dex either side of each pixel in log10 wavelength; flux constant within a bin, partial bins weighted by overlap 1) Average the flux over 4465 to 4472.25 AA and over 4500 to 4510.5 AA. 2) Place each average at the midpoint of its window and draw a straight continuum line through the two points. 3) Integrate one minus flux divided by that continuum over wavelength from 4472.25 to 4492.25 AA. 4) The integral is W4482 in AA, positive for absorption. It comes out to 0.9 AA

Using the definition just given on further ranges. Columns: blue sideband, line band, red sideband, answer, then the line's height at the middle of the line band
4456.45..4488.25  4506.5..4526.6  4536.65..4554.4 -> -1.6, 0.654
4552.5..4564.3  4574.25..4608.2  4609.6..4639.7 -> 1.5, 0.713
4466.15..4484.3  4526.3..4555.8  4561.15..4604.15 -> 1.1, 0.683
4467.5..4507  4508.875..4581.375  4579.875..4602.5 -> -2.7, 0.669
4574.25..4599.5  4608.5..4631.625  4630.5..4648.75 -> -2.9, 0.673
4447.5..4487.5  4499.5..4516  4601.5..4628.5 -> -1.6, 0.642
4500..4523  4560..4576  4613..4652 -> -0.5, 0.717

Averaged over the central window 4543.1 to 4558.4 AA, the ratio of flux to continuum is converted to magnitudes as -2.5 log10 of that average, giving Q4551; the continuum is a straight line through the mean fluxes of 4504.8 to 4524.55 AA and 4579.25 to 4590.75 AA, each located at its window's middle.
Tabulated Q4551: 0.07 mag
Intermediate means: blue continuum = 0.716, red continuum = 0.696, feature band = 0.661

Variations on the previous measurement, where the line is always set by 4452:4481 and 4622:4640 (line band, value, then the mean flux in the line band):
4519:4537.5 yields 0.011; 0.648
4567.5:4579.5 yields -0.111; 0.757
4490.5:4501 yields -0.077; 0.681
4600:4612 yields 0.047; 0.673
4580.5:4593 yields -0.014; 0.7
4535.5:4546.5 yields -0.029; 0.681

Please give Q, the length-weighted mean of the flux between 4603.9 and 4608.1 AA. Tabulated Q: 0.679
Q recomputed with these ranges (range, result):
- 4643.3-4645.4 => 0.68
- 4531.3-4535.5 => 0.631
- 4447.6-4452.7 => 0.596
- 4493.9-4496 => 0.692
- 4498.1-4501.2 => 0.671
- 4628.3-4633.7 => 0.779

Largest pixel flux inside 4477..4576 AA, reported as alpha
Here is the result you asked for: 0.8479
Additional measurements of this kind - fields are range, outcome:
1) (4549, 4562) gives 0.7539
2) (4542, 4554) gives 0.7809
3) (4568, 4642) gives 0.8564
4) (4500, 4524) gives 0.7929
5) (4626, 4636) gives 0.7992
